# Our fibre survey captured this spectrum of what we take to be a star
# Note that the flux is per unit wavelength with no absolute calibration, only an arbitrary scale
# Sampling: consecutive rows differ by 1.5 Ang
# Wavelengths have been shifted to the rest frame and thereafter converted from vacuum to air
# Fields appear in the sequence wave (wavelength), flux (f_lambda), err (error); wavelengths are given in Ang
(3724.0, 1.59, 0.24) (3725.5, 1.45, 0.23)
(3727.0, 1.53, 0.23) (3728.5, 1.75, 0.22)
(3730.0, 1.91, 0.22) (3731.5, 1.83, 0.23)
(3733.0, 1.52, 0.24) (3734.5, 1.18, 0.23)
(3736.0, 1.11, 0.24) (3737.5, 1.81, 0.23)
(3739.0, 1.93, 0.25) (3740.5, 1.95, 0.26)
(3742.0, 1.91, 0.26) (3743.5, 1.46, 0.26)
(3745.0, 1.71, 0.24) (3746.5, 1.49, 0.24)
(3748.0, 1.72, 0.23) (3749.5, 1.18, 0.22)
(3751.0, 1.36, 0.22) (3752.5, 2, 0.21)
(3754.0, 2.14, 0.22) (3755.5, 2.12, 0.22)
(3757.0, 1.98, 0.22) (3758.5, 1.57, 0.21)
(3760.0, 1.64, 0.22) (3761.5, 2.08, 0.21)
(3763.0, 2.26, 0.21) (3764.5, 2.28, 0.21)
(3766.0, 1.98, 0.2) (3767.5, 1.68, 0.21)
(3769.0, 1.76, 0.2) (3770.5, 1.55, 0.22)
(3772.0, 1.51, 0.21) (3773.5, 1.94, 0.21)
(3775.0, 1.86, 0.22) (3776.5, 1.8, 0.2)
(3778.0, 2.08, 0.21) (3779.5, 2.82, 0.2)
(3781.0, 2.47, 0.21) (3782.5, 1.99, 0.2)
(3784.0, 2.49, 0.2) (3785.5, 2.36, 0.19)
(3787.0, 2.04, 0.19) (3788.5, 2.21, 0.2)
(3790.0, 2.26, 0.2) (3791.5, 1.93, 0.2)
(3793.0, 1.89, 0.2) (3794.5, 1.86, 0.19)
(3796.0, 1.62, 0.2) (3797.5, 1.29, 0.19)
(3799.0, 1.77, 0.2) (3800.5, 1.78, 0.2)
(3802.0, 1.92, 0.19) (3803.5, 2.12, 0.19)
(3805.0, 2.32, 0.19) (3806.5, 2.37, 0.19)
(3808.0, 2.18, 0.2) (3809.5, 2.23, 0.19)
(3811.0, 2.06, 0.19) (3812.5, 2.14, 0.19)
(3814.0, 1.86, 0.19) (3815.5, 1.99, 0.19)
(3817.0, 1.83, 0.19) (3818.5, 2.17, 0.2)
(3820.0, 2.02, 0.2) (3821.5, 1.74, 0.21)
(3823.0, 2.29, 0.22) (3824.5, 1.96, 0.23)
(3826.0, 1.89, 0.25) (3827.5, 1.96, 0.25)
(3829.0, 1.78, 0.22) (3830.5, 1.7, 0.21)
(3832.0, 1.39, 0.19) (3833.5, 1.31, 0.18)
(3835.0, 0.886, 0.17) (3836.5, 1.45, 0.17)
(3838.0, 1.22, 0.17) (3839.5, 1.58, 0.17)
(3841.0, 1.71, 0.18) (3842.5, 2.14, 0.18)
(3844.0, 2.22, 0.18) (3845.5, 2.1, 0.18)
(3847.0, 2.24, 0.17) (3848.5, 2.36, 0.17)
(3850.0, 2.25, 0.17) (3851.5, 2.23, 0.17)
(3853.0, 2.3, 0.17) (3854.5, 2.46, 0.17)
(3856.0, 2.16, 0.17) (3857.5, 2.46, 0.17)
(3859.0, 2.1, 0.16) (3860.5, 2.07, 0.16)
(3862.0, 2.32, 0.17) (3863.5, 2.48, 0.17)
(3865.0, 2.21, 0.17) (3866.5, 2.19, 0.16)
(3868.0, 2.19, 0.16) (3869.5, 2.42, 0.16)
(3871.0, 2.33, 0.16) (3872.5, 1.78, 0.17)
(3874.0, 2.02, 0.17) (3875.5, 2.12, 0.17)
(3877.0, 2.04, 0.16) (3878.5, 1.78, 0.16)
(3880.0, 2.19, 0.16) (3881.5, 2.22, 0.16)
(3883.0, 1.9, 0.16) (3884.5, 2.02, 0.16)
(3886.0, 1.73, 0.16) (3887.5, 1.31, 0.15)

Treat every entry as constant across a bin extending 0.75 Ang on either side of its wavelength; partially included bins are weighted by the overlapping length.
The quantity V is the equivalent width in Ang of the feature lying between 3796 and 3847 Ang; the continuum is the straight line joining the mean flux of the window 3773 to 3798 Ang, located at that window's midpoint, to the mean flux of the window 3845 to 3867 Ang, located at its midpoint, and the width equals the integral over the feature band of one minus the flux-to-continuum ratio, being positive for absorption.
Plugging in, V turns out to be 7.1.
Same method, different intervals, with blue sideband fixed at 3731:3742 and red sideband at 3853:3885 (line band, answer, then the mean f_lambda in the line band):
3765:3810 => -3.99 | 2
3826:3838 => 3.05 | 1.5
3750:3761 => -0.71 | 1.82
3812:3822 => -0.04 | 1.97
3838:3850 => 0.34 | 2.01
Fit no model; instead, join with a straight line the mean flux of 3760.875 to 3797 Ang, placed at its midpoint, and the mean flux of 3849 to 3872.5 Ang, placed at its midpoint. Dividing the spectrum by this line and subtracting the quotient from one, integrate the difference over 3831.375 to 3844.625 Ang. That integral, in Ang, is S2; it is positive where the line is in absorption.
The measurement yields 4.0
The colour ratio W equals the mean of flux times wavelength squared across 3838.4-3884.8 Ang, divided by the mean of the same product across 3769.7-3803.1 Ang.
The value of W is 1.13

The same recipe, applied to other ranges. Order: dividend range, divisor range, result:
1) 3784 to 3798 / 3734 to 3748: 1.25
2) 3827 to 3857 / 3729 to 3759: 1.17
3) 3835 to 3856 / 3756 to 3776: 1.12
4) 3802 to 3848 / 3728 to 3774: 1.13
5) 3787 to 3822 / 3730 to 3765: 1.17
